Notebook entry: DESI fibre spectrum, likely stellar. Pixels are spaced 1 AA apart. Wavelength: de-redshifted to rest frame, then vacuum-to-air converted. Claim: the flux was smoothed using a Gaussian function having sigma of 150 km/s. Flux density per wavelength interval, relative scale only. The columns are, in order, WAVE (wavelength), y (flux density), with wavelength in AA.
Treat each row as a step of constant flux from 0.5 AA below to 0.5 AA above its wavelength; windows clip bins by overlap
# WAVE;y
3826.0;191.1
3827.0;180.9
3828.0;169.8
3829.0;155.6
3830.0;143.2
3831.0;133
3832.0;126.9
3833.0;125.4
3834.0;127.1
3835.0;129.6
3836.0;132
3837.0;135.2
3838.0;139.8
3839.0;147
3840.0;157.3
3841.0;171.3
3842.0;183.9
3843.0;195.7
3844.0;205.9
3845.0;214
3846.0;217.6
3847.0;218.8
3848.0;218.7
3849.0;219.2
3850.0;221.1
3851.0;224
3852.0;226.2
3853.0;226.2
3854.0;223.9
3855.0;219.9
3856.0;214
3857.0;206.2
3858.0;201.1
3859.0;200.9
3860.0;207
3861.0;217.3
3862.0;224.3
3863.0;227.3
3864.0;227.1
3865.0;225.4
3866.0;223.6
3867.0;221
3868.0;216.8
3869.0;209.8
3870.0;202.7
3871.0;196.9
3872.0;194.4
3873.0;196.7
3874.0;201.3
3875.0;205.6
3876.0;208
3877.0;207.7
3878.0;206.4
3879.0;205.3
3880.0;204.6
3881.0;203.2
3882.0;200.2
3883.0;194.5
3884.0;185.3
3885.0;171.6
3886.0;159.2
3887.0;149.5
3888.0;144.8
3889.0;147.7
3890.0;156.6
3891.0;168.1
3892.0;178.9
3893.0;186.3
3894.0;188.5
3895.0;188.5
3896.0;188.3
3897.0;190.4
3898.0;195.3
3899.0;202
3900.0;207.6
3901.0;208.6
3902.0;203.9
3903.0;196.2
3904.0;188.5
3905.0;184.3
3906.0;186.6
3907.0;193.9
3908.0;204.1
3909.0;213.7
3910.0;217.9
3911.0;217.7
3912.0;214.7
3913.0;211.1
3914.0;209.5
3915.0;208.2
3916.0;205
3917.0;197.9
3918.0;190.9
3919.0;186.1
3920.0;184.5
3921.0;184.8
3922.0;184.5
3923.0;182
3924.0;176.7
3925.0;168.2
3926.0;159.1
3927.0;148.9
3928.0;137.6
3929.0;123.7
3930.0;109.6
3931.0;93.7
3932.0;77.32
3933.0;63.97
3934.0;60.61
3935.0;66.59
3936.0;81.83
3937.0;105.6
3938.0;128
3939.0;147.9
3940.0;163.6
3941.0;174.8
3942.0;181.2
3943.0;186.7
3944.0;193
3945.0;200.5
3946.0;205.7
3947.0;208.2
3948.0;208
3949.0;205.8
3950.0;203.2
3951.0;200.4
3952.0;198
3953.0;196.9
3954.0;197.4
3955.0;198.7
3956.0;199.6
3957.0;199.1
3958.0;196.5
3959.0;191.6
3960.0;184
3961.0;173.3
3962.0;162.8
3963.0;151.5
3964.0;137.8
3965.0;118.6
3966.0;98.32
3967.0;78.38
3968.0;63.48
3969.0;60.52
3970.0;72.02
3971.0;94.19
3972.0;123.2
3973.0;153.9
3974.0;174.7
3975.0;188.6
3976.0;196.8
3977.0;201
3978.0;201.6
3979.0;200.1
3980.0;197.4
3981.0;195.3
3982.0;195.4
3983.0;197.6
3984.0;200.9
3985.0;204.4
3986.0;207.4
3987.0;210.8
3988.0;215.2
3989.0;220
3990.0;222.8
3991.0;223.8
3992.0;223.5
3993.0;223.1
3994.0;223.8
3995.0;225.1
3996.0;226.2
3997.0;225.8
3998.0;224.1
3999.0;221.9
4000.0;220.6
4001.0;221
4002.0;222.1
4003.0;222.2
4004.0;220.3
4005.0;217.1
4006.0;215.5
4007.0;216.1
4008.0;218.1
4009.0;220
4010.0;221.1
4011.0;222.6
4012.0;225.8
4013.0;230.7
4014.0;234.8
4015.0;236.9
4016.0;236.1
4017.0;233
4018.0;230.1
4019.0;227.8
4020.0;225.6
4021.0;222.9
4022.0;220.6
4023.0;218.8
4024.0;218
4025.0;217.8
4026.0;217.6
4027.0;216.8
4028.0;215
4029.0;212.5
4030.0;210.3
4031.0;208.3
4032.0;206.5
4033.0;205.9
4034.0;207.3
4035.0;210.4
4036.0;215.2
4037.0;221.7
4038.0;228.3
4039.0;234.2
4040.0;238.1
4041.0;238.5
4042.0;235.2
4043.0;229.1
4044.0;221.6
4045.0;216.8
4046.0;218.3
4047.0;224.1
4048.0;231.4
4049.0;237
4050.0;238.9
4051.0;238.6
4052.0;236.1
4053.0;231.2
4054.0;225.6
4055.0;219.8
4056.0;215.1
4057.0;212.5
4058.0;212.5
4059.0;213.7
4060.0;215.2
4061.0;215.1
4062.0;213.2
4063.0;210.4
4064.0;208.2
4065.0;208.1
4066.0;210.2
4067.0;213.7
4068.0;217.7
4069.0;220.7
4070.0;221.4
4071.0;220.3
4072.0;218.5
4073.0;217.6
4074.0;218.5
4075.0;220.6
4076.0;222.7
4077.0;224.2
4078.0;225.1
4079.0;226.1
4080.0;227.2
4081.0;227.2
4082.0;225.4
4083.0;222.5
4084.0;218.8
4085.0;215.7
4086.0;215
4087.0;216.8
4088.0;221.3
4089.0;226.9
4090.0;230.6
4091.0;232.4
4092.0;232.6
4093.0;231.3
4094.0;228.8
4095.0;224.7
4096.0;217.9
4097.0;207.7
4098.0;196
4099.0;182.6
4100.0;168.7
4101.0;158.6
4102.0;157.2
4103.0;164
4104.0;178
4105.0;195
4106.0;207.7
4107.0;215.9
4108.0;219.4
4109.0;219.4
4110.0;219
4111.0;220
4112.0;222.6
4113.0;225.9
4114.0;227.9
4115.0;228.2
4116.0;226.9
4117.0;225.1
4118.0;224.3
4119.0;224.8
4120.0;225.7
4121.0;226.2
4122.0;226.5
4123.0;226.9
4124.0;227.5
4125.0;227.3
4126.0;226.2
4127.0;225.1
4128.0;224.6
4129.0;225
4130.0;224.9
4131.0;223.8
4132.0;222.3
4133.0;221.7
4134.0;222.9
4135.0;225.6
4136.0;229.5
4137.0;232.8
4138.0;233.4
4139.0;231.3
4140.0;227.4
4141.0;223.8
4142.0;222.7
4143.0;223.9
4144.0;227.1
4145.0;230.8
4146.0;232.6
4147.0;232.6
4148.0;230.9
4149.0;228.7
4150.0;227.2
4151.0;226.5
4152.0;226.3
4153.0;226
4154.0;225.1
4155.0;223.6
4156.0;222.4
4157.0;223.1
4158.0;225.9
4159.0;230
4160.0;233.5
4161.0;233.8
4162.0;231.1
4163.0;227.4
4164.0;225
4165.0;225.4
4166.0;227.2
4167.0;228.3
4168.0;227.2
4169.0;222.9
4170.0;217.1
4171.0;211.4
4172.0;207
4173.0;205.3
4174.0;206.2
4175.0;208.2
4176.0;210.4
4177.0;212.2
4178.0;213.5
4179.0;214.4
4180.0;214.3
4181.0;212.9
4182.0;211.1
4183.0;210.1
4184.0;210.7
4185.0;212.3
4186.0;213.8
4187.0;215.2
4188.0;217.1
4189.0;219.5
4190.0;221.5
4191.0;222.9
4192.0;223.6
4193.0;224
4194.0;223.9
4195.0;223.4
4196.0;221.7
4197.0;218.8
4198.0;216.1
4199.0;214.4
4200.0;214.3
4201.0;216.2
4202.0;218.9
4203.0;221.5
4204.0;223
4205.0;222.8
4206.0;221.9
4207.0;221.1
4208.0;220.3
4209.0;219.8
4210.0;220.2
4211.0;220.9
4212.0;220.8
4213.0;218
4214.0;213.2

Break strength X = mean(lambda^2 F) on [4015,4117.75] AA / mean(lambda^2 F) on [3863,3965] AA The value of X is 1.30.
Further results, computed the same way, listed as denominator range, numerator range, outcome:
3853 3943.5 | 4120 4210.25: 1.39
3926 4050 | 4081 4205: 1.24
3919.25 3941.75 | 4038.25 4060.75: 1.79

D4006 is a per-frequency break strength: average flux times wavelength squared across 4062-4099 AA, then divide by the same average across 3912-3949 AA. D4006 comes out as 1.48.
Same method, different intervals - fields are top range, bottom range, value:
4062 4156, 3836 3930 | 1.27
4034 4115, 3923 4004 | 1.33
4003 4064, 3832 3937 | 1.30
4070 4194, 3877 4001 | 1.35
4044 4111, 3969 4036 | 1.07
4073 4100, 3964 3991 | 1.40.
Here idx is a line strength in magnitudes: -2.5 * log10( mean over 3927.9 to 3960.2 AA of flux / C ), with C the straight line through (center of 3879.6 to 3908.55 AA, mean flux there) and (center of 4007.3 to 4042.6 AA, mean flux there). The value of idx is 0.24 mag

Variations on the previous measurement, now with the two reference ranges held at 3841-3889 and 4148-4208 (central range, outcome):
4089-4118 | 0.033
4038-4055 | -0.082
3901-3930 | 0.109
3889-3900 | 0.126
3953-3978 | 0.345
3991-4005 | -0.058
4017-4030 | -0.039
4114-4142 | -0.042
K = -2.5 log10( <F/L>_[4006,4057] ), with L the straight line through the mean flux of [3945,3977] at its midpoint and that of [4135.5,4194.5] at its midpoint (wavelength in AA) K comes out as -0.212 mag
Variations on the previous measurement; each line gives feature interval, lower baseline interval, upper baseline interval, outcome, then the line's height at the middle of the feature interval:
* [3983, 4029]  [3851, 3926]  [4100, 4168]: -0.059 mag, 209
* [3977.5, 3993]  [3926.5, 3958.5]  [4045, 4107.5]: -0.179 mag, 176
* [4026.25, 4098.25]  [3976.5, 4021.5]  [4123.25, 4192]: -0.004 mag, 220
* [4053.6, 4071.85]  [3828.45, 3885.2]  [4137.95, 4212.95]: -0.019 mag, 212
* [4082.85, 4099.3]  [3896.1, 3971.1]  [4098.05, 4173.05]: -0.056 mag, 208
